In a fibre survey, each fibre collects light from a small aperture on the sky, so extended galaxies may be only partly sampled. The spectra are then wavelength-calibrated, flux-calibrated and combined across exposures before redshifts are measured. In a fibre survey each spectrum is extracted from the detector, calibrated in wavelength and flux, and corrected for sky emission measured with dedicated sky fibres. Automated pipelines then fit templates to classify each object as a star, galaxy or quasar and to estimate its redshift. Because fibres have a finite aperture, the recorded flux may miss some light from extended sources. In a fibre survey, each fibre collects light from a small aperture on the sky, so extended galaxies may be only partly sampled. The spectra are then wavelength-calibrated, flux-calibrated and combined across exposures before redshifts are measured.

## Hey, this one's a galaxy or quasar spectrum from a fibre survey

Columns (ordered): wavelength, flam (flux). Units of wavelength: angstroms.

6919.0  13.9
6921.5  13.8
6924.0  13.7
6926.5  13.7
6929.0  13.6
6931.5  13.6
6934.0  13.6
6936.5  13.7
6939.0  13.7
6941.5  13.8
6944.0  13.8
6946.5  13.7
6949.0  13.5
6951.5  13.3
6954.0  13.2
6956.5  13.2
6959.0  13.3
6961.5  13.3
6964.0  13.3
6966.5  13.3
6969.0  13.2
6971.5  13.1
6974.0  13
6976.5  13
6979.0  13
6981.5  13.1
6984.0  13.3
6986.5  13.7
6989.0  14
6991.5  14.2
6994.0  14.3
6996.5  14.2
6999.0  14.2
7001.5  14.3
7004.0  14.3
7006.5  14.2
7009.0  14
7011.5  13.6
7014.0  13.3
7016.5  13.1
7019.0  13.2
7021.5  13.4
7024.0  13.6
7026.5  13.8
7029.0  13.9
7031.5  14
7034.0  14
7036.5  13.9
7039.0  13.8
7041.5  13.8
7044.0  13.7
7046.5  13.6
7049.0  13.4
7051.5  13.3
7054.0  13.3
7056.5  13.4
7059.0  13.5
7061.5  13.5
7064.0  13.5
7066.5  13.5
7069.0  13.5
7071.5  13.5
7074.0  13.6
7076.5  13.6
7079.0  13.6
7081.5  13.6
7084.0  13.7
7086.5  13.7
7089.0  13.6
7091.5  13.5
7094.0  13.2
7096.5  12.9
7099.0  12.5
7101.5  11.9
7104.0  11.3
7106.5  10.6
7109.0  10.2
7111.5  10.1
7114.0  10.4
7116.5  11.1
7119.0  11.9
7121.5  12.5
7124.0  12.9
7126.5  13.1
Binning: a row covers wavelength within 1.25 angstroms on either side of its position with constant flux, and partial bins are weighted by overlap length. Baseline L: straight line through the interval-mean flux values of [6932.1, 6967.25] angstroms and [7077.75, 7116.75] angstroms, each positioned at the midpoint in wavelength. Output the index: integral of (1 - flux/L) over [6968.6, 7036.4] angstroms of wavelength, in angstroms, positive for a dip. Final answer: -3.3 angstroms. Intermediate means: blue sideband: 13.5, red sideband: 12.3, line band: 13.7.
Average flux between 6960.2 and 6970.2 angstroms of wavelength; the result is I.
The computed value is 13.3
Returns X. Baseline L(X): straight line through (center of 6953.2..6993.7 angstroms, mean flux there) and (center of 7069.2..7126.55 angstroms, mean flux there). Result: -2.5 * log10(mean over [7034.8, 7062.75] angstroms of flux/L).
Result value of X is -0.061 mag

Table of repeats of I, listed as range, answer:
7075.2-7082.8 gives 13.6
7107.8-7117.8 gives 10.5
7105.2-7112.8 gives 10.3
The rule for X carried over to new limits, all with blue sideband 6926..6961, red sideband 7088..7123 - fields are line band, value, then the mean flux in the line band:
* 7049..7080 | -0.103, 13.5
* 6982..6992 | -0.052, 13.7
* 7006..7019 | -0.062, 13.6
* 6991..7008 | -0.103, 14.2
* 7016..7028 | -0.061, 13.5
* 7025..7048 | -0.104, 13.8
